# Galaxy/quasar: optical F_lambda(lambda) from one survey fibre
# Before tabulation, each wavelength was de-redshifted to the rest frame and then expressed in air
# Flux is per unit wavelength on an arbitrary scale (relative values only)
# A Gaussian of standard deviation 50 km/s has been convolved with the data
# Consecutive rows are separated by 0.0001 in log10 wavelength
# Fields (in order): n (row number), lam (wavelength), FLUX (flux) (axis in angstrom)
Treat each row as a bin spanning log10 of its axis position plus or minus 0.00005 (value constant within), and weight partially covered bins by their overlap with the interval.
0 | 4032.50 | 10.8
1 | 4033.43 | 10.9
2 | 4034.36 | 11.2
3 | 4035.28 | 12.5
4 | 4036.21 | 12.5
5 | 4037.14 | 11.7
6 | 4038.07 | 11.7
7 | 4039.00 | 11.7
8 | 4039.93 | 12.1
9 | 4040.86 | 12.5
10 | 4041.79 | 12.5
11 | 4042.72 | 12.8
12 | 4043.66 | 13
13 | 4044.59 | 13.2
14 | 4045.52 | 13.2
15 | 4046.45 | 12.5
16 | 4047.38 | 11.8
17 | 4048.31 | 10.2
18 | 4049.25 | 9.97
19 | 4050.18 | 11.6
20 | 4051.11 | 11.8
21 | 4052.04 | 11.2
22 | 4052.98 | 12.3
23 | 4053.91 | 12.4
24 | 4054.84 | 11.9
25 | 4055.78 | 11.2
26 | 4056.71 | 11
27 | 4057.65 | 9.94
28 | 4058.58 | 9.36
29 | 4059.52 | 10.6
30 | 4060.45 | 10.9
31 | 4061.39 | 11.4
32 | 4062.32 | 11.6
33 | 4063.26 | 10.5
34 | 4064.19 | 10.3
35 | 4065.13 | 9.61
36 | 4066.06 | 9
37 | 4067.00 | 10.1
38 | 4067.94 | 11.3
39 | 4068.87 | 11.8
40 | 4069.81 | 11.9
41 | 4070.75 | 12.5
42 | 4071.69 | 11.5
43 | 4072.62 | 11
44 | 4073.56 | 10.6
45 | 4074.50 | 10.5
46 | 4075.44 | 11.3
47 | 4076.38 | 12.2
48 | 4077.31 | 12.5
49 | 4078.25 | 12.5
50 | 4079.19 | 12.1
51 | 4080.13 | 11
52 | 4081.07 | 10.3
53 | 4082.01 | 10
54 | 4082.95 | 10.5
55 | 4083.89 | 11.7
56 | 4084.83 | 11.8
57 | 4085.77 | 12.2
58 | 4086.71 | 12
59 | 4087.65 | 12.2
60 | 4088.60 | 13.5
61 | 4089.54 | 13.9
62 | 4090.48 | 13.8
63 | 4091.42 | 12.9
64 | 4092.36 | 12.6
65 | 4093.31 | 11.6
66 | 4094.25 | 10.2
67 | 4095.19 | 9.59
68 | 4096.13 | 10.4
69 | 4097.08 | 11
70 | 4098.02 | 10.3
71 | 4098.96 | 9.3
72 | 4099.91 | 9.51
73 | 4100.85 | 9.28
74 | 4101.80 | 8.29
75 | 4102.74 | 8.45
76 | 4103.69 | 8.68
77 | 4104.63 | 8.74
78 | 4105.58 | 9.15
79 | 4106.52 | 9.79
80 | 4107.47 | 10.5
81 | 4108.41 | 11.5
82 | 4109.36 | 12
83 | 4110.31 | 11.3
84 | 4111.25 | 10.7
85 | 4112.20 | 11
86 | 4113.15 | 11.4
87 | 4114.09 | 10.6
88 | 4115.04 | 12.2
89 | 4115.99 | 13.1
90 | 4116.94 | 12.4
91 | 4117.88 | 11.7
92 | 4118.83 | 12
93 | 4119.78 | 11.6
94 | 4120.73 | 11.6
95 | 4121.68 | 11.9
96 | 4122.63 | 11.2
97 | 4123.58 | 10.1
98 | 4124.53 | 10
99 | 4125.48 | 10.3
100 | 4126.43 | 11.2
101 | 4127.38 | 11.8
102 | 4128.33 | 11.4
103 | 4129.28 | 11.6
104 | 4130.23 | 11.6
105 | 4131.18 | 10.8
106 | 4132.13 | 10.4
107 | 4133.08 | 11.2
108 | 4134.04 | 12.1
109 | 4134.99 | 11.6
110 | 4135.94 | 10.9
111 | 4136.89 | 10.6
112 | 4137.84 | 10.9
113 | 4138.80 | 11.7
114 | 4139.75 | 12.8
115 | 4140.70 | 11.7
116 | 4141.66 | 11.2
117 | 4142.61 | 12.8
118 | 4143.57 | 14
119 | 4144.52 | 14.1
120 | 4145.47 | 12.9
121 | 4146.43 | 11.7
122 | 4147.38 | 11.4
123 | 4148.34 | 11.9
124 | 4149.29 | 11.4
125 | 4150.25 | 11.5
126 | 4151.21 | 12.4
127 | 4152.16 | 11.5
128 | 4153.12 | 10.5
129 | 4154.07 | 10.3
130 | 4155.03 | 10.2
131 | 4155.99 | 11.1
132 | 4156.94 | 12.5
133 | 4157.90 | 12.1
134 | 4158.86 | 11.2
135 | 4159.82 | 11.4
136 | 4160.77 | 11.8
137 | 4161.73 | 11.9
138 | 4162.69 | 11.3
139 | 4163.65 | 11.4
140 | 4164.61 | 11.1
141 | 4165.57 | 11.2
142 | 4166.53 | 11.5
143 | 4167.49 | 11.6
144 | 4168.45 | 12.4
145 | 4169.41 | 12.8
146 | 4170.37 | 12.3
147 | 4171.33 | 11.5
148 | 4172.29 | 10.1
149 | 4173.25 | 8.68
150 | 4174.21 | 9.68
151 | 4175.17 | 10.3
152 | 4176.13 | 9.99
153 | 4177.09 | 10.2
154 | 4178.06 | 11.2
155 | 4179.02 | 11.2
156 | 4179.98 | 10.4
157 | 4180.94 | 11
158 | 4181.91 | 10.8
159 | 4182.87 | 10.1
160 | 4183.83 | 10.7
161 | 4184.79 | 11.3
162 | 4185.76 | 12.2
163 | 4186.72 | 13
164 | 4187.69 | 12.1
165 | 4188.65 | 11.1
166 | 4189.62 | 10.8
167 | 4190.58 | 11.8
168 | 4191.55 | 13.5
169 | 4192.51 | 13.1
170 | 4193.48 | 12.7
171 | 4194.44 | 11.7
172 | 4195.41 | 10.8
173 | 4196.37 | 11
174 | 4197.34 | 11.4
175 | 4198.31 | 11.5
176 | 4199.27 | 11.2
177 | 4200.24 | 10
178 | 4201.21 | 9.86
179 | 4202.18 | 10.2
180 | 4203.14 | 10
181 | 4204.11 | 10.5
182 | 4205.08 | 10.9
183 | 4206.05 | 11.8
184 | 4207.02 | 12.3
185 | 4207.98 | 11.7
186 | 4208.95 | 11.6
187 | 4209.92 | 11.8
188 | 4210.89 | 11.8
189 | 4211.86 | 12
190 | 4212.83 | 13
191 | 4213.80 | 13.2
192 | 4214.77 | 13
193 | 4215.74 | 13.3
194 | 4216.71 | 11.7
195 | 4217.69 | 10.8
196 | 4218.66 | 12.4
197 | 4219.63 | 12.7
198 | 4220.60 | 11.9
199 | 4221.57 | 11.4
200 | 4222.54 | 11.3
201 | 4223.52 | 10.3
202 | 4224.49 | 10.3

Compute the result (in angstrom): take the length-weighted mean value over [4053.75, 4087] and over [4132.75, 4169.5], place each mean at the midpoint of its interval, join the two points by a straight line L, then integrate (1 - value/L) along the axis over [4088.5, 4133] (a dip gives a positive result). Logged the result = 1.7 angstrom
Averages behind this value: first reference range 11.1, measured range 11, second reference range 11.7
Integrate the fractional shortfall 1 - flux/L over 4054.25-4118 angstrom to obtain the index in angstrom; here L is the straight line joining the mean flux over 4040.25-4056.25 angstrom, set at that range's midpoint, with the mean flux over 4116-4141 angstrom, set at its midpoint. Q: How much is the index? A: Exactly 3.7 angstrom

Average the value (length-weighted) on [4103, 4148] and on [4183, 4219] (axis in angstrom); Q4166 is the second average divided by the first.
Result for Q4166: 1.03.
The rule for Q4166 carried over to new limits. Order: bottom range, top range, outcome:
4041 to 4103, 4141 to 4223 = 1.02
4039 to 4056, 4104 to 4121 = 0.93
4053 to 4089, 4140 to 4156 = 1.05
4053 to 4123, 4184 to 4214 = 1.04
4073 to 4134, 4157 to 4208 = 1.01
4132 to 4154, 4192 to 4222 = 0.99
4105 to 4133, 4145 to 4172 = 1.04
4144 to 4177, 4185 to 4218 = 1.03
